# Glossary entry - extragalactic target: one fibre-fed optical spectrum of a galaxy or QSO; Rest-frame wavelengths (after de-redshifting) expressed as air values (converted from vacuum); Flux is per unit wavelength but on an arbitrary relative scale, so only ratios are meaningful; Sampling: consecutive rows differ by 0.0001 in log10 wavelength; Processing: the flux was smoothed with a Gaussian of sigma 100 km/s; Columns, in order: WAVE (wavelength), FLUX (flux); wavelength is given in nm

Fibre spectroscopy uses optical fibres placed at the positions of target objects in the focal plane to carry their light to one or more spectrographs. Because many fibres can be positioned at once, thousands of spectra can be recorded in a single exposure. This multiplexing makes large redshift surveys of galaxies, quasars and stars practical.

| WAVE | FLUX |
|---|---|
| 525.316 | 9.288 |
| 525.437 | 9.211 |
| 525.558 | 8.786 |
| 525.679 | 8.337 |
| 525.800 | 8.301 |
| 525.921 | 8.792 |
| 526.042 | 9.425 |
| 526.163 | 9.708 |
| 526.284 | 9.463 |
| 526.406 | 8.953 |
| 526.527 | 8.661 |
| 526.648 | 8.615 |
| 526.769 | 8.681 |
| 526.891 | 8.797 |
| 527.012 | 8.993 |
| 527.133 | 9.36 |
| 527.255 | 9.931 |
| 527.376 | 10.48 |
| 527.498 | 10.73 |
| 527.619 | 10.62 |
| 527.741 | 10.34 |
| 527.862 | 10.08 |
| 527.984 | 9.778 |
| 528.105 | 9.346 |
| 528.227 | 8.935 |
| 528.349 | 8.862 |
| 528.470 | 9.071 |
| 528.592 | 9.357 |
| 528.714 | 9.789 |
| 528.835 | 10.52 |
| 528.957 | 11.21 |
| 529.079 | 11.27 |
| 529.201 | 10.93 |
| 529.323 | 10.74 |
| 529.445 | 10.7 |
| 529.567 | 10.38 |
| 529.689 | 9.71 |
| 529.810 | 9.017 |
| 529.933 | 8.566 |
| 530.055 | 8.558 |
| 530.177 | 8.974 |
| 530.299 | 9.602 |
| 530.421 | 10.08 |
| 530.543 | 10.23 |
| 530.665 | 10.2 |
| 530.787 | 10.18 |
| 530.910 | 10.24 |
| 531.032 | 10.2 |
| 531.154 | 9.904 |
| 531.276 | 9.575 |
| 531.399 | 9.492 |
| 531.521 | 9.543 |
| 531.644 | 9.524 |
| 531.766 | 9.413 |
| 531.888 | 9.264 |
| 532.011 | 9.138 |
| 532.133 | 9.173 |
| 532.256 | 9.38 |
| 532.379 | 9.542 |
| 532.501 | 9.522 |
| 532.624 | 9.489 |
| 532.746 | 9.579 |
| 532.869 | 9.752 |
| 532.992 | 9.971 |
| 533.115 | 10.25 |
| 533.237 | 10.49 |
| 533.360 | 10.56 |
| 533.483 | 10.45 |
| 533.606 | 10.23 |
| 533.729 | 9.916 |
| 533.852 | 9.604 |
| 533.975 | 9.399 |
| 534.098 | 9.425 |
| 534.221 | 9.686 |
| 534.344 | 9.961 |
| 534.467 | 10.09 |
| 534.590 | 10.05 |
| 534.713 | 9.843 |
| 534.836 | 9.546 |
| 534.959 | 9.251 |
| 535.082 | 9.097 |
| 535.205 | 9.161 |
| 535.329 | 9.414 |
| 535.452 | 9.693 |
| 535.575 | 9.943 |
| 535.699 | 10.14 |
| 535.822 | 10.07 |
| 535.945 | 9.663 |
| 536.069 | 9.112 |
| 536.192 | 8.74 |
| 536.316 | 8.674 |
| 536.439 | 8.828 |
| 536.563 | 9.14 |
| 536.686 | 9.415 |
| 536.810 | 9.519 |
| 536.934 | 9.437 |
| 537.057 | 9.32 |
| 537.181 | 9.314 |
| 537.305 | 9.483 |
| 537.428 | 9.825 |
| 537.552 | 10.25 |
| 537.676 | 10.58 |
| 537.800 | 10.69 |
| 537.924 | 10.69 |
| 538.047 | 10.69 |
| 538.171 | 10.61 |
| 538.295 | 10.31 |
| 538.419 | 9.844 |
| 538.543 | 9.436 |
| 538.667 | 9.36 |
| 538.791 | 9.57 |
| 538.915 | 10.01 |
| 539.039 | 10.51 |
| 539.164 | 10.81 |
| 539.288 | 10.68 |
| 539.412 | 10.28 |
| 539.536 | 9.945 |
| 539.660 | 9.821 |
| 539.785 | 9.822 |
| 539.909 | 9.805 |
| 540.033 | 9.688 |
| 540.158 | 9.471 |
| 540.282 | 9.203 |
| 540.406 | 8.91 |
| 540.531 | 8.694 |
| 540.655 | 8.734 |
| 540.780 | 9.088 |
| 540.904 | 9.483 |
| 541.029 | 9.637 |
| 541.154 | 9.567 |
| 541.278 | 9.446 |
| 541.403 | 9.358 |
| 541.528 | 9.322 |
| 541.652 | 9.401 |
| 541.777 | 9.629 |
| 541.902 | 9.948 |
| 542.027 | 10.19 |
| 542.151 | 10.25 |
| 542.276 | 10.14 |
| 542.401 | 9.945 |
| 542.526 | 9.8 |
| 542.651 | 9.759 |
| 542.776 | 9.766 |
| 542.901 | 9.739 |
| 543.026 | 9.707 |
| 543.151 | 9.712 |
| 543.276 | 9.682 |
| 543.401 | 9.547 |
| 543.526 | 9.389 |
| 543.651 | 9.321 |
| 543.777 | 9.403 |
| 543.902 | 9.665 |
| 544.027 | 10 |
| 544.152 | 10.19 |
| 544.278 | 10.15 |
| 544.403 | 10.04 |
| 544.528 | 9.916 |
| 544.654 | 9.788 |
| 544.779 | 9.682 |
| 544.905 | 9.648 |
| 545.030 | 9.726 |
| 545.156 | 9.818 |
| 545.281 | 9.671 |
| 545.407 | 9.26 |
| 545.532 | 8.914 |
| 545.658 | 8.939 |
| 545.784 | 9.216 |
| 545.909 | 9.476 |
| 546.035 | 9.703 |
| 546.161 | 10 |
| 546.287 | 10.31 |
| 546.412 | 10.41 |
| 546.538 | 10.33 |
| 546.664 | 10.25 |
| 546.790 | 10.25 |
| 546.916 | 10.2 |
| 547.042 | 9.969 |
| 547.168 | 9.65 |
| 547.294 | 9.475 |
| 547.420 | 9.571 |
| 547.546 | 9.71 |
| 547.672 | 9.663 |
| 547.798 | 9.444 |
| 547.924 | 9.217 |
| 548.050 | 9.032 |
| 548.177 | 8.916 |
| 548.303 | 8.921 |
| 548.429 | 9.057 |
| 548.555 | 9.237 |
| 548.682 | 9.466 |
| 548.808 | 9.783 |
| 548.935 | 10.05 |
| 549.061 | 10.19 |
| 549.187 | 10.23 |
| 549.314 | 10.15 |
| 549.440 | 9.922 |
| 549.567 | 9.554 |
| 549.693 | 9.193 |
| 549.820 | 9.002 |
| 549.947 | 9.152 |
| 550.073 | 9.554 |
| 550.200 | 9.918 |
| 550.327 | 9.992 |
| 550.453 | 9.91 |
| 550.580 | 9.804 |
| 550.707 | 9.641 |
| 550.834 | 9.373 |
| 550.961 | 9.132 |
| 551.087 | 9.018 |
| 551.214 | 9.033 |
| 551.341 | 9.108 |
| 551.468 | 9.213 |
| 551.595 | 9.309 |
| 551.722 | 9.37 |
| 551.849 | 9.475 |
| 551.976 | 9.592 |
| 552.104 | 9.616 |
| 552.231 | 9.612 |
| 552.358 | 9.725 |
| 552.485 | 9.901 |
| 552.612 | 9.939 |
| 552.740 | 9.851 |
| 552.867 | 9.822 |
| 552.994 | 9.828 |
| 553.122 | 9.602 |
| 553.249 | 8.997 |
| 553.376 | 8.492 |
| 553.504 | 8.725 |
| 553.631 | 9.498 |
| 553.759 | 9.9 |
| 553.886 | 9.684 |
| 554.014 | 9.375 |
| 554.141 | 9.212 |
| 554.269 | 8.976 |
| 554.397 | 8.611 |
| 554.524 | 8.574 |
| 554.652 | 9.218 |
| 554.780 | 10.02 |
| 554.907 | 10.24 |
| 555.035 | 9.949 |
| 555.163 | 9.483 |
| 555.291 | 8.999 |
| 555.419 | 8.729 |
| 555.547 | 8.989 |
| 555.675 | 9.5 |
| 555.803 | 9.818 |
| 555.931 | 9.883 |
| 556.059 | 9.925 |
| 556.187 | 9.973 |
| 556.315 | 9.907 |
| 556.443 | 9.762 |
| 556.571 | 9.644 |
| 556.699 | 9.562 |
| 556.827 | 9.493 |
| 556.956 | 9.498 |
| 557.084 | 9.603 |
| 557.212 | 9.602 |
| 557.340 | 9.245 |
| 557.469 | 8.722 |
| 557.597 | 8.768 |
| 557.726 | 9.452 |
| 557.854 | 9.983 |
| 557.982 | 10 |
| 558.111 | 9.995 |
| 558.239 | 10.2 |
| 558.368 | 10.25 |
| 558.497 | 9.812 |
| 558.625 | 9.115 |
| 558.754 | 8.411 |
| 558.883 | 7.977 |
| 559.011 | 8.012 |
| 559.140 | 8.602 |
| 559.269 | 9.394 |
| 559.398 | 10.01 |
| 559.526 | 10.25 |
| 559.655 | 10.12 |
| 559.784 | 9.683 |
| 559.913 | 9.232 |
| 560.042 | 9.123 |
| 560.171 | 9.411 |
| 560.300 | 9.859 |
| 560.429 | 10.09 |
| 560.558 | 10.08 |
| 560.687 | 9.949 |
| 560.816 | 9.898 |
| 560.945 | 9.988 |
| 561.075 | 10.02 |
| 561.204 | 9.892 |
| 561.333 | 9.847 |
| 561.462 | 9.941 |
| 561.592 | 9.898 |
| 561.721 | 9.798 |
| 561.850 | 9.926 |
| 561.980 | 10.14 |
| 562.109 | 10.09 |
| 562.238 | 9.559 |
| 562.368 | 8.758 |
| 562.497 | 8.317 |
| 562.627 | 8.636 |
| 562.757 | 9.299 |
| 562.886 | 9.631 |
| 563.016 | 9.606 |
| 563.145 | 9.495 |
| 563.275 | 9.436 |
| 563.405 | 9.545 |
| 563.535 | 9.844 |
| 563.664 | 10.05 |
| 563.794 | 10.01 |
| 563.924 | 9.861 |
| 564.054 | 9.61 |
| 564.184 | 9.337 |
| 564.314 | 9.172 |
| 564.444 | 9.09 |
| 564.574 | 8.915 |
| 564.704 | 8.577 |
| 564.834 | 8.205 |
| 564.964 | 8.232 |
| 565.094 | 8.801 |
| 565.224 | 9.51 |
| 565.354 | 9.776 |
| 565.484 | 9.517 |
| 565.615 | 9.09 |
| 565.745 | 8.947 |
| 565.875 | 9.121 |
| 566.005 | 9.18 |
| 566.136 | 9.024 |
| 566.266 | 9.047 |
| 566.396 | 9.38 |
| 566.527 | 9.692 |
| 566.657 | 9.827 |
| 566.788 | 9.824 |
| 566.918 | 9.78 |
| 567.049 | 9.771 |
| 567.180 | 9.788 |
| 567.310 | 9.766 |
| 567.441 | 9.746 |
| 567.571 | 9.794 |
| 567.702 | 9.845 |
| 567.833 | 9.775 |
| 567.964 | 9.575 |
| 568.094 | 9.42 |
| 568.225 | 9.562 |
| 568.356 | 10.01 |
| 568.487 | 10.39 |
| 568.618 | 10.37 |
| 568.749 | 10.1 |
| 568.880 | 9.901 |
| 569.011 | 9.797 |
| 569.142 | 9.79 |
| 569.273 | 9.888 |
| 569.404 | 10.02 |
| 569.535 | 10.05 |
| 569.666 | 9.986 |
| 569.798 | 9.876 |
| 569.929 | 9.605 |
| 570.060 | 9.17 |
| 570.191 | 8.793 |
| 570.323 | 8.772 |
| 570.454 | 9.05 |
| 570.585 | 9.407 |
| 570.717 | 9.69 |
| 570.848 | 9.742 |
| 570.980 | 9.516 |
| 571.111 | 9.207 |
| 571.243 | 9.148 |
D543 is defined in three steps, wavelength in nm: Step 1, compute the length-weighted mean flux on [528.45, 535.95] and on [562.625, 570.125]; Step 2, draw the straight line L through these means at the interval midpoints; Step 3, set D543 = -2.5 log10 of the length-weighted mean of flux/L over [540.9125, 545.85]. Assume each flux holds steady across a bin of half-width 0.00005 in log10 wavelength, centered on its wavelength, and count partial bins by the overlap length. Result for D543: 0.01 mag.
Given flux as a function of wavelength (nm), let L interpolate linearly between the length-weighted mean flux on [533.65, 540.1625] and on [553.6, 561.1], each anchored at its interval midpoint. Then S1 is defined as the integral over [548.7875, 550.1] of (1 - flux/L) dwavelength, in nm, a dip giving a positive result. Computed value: -0.01 nm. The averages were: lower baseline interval 9.77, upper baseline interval 9.51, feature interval 9.71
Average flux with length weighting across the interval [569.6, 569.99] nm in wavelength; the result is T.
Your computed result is 9.81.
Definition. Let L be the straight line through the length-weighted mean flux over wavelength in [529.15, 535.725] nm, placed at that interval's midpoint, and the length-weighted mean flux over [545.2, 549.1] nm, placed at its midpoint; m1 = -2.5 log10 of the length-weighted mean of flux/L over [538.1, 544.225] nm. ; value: -0.01 mag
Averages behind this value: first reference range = 9.75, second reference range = 9.62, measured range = 9.73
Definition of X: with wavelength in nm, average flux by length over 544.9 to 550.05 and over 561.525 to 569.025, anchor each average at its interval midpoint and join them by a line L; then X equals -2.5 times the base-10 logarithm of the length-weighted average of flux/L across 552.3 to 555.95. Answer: 0.02 mag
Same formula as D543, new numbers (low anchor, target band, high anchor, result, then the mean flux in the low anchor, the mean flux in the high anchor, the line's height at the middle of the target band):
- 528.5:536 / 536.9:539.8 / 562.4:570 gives -0.034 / 9.81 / 9.52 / 9.76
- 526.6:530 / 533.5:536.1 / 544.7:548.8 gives 0.005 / 9.82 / 9.6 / 9.74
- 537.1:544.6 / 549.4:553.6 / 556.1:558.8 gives 0.023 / 9.8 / 9.58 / 9.66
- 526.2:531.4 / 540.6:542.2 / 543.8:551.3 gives 0.016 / 9.75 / 9.65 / 9.68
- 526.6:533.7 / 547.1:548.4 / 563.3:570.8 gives 0.034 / 9.78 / 9.52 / 9.66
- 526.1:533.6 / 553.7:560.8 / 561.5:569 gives 0.007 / 9.74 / 9.5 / 9.56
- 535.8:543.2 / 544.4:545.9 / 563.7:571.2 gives 0.016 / 9.71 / 9.5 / 9.67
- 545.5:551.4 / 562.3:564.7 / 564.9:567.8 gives 0.014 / 9.6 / 9.44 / 9.46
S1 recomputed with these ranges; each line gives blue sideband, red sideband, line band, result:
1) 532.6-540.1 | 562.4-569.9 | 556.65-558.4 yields 0.003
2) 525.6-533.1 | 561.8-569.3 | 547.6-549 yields 0.031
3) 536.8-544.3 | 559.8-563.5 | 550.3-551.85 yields 0.049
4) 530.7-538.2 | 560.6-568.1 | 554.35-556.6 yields 0.011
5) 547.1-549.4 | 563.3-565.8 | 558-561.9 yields -0.117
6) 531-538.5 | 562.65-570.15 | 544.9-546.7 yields -0.009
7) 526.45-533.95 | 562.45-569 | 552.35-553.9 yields 0.008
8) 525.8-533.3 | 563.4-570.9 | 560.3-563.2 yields -0.040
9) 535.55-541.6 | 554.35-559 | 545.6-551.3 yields -0.034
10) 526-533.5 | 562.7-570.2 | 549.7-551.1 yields 0.018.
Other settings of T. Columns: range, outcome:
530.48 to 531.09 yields 10.2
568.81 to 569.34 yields 9.85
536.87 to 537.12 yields 9.38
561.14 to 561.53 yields 9.89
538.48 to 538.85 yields 9.46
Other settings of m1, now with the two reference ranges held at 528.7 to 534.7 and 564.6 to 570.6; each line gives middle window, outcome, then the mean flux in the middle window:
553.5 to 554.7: 0.051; 9.2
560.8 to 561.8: -0.038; 9.91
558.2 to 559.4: 0.057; 9.11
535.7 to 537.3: 0.058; 9.31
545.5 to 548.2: 0.004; 9.68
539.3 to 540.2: -0.011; 9.89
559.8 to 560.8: -0.012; 9.69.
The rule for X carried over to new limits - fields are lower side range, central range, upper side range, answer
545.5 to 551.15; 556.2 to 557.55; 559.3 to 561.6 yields 0.03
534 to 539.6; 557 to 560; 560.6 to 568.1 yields 0.02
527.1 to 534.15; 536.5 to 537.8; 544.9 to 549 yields 0.01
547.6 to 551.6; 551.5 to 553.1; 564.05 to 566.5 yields -0.03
